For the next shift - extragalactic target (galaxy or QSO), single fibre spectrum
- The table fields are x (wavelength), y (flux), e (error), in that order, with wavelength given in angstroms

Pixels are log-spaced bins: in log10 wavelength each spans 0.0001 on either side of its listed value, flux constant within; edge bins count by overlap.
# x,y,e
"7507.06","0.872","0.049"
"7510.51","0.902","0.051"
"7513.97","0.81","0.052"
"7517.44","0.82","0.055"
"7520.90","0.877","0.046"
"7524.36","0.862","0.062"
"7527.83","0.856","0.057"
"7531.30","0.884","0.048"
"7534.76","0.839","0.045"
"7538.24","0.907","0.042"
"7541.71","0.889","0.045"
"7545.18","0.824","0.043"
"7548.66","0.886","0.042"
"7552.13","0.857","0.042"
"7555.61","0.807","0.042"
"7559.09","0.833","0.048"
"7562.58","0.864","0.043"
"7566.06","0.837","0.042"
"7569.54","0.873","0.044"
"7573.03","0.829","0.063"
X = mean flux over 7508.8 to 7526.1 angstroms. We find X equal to 0.854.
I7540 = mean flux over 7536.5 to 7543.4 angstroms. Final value 0.898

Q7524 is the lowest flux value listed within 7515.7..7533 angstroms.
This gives 0.82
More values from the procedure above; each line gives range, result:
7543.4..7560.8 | 0.807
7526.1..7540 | 0.839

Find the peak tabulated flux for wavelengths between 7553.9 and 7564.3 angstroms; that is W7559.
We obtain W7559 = 0.864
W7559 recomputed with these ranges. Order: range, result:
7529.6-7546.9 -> 0.907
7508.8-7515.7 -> 0.902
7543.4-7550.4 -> 0.886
